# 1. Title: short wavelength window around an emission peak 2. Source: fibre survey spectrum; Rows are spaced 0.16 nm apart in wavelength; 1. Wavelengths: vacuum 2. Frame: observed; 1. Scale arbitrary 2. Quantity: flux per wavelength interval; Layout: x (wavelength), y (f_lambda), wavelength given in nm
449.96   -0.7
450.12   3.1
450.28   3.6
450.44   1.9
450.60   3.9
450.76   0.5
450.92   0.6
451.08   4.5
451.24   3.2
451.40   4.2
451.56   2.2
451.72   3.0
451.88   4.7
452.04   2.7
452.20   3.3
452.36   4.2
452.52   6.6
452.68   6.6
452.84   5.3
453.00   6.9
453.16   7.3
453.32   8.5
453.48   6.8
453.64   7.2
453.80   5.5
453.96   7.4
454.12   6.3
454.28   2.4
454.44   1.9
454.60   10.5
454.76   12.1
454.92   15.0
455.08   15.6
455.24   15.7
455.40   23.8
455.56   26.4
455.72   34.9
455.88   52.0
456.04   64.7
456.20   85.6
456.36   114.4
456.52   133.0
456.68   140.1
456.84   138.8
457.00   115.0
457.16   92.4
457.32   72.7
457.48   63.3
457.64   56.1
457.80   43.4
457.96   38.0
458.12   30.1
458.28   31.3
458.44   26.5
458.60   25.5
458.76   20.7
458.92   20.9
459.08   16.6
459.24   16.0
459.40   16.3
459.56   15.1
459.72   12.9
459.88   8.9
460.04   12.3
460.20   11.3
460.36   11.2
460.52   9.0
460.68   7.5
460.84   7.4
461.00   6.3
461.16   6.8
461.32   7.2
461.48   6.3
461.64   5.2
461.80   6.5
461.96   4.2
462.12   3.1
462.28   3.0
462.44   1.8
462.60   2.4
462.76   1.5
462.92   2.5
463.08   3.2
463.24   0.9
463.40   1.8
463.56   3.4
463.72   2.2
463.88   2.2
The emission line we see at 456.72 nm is Lyman alpha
